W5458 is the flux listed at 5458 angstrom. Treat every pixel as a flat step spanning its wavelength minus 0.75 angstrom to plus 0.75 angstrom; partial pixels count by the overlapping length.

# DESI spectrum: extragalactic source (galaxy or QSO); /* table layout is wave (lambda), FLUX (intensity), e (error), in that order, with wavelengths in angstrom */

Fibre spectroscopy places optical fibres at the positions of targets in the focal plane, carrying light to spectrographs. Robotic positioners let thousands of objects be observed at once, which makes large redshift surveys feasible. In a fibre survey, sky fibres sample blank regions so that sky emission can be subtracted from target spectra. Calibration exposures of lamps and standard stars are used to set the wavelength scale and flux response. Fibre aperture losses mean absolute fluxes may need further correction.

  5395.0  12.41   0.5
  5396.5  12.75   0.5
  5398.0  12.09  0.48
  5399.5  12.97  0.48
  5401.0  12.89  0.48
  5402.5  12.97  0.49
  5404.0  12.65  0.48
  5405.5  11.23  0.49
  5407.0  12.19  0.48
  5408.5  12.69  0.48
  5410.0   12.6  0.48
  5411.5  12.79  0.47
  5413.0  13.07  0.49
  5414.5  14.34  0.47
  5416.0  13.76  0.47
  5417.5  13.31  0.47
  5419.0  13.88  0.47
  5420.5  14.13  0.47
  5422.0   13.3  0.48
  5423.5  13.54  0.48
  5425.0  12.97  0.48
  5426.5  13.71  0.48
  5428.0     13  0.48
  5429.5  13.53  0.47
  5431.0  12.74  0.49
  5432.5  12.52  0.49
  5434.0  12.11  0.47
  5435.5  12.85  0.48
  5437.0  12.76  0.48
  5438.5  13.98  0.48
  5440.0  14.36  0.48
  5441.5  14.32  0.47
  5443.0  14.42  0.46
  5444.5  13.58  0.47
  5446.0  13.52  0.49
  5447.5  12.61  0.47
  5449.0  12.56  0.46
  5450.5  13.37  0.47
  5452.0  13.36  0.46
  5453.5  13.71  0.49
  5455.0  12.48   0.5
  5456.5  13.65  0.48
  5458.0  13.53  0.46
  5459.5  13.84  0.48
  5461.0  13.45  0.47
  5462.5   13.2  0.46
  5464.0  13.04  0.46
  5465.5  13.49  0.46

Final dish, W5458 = 13.53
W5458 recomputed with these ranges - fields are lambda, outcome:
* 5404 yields 12.65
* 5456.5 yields 13.65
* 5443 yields 14.42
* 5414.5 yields 14.34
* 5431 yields 12.74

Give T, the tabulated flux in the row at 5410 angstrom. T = 12.6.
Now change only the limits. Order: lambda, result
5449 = 12.56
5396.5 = 12.75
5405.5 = 11.23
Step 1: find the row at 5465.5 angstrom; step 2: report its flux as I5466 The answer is 13.49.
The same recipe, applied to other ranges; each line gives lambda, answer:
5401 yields 12.89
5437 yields 12.76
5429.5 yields 13.53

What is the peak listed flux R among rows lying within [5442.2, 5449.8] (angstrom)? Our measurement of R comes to 14.42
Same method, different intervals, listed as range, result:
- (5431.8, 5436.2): 12.85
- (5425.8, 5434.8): 13.71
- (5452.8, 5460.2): 13.84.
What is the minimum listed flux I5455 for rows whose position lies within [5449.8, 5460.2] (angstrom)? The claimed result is 12.48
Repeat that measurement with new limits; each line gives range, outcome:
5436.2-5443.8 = 12.76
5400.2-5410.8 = 11.23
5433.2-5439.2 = 12.11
